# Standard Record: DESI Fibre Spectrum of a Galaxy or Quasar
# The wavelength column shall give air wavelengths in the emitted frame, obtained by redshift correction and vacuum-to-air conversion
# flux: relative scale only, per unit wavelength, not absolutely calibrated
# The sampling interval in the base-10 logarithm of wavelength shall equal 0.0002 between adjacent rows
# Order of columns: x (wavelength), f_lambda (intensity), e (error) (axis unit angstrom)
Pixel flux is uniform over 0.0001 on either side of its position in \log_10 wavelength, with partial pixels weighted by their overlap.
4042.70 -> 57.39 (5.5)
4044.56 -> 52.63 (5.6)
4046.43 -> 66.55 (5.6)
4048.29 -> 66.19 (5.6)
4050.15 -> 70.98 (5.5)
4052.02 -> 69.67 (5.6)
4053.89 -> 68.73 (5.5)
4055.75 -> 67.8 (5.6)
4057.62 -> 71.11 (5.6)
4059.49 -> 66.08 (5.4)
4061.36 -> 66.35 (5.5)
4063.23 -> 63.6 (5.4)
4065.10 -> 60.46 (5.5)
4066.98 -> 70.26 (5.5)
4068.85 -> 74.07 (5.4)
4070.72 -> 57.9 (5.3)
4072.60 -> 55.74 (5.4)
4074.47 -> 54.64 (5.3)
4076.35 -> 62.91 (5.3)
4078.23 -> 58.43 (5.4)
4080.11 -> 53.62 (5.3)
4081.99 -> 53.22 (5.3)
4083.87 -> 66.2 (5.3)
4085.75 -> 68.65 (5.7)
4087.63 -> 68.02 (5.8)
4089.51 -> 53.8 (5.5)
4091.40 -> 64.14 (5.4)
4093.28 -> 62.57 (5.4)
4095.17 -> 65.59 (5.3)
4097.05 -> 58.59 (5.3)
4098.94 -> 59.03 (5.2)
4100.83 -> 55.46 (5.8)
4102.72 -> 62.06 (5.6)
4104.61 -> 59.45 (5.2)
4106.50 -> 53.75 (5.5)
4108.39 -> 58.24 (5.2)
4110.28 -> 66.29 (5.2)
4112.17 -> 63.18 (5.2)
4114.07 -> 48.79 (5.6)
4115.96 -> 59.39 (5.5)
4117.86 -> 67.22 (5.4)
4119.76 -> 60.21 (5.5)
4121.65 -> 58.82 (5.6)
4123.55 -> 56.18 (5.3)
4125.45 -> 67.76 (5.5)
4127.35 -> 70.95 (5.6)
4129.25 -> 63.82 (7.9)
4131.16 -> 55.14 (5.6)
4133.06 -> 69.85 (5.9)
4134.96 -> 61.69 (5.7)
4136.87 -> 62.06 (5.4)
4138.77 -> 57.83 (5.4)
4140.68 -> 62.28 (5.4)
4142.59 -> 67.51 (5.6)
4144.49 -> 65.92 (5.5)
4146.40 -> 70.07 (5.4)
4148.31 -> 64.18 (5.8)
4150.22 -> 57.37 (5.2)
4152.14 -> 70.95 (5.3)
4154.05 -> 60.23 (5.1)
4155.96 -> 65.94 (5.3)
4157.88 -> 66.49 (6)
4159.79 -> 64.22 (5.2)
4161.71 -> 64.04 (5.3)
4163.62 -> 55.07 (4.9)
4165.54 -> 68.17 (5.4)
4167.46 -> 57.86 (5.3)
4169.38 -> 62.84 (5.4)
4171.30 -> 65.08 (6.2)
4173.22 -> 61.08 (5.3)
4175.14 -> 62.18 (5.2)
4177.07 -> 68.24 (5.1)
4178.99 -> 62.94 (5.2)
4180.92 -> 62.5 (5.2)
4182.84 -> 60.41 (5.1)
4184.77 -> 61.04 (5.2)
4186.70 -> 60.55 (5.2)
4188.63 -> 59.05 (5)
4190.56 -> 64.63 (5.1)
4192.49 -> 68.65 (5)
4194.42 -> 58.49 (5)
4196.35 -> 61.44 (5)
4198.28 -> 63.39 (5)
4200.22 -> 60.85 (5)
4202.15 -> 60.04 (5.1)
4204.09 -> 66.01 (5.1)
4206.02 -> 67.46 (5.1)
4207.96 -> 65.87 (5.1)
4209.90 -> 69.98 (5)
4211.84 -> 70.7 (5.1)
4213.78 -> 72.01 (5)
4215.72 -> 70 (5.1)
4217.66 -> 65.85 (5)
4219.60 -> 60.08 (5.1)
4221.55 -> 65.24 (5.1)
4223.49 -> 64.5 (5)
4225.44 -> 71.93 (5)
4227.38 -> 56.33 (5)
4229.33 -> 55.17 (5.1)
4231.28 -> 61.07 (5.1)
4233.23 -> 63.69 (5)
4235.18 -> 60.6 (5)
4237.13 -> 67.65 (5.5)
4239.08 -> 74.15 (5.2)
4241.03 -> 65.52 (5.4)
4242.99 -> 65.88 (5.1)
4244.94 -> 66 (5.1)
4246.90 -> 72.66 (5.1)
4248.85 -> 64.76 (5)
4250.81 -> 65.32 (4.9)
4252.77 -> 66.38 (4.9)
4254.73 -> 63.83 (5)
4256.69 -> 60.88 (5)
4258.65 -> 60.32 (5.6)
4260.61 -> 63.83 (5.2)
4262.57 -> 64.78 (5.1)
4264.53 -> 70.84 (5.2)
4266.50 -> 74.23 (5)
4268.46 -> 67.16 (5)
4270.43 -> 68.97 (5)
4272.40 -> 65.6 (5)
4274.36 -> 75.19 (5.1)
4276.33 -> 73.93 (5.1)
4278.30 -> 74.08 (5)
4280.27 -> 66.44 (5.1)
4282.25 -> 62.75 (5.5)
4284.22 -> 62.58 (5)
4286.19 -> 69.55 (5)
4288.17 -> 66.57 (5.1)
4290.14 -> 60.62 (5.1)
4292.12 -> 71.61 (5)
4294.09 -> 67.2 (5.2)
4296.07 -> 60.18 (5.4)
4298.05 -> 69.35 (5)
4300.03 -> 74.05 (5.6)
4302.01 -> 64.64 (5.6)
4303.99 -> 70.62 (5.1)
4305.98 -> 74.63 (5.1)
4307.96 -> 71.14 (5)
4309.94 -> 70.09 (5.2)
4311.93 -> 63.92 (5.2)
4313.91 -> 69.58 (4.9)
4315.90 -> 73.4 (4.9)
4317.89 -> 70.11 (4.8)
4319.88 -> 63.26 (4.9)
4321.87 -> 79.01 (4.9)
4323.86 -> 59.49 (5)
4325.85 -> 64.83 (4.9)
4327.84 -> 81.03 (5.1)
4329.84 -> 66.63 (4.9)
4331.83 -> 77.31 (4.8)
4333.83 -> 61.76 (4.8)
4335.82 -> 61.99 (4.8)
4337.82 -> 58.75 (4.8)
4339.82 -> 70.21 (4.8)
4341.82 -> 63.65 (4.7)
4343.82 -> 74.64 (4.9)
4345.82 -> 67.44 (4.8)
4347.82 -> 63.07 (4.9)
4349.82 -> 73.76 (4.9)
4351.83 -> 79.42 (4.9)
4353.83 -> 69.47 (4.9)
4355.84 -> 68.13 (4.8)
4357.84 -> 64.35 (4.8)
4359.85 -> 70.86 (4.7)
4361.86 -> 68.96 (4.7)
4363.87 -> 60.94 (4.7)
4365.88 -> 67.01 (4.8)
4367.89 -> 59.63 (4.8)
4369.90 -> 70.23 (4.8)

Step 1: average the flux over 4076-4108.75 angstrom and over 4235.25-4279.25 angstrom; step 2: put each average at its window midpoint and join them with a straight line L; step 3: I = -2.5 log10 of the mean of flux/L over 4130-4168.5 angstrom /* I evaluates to -0.01 mag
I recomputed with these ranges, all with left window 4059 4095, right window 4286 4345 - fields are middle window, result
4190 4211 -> 0.018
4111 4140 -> 0.032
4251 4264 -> 0.051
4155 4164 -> 0.010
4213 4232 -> 0.029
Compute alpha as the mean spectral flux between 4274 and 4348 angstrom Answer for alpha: 68.3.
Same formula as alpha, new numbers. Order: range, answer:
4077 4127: 60.5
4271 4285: 68.7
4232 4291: 66.8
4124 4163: 64.2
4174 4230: 64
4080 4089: 62.4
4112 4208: 62.8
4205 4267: 65.8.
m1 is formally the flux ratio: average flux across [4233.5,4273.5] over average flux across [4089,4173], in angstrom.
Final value 1.1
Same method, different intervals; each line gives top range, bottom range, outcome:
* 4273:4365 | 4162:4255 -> 1.07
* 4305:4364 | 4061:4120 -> 1.13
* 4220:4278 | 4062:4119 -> 1.09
